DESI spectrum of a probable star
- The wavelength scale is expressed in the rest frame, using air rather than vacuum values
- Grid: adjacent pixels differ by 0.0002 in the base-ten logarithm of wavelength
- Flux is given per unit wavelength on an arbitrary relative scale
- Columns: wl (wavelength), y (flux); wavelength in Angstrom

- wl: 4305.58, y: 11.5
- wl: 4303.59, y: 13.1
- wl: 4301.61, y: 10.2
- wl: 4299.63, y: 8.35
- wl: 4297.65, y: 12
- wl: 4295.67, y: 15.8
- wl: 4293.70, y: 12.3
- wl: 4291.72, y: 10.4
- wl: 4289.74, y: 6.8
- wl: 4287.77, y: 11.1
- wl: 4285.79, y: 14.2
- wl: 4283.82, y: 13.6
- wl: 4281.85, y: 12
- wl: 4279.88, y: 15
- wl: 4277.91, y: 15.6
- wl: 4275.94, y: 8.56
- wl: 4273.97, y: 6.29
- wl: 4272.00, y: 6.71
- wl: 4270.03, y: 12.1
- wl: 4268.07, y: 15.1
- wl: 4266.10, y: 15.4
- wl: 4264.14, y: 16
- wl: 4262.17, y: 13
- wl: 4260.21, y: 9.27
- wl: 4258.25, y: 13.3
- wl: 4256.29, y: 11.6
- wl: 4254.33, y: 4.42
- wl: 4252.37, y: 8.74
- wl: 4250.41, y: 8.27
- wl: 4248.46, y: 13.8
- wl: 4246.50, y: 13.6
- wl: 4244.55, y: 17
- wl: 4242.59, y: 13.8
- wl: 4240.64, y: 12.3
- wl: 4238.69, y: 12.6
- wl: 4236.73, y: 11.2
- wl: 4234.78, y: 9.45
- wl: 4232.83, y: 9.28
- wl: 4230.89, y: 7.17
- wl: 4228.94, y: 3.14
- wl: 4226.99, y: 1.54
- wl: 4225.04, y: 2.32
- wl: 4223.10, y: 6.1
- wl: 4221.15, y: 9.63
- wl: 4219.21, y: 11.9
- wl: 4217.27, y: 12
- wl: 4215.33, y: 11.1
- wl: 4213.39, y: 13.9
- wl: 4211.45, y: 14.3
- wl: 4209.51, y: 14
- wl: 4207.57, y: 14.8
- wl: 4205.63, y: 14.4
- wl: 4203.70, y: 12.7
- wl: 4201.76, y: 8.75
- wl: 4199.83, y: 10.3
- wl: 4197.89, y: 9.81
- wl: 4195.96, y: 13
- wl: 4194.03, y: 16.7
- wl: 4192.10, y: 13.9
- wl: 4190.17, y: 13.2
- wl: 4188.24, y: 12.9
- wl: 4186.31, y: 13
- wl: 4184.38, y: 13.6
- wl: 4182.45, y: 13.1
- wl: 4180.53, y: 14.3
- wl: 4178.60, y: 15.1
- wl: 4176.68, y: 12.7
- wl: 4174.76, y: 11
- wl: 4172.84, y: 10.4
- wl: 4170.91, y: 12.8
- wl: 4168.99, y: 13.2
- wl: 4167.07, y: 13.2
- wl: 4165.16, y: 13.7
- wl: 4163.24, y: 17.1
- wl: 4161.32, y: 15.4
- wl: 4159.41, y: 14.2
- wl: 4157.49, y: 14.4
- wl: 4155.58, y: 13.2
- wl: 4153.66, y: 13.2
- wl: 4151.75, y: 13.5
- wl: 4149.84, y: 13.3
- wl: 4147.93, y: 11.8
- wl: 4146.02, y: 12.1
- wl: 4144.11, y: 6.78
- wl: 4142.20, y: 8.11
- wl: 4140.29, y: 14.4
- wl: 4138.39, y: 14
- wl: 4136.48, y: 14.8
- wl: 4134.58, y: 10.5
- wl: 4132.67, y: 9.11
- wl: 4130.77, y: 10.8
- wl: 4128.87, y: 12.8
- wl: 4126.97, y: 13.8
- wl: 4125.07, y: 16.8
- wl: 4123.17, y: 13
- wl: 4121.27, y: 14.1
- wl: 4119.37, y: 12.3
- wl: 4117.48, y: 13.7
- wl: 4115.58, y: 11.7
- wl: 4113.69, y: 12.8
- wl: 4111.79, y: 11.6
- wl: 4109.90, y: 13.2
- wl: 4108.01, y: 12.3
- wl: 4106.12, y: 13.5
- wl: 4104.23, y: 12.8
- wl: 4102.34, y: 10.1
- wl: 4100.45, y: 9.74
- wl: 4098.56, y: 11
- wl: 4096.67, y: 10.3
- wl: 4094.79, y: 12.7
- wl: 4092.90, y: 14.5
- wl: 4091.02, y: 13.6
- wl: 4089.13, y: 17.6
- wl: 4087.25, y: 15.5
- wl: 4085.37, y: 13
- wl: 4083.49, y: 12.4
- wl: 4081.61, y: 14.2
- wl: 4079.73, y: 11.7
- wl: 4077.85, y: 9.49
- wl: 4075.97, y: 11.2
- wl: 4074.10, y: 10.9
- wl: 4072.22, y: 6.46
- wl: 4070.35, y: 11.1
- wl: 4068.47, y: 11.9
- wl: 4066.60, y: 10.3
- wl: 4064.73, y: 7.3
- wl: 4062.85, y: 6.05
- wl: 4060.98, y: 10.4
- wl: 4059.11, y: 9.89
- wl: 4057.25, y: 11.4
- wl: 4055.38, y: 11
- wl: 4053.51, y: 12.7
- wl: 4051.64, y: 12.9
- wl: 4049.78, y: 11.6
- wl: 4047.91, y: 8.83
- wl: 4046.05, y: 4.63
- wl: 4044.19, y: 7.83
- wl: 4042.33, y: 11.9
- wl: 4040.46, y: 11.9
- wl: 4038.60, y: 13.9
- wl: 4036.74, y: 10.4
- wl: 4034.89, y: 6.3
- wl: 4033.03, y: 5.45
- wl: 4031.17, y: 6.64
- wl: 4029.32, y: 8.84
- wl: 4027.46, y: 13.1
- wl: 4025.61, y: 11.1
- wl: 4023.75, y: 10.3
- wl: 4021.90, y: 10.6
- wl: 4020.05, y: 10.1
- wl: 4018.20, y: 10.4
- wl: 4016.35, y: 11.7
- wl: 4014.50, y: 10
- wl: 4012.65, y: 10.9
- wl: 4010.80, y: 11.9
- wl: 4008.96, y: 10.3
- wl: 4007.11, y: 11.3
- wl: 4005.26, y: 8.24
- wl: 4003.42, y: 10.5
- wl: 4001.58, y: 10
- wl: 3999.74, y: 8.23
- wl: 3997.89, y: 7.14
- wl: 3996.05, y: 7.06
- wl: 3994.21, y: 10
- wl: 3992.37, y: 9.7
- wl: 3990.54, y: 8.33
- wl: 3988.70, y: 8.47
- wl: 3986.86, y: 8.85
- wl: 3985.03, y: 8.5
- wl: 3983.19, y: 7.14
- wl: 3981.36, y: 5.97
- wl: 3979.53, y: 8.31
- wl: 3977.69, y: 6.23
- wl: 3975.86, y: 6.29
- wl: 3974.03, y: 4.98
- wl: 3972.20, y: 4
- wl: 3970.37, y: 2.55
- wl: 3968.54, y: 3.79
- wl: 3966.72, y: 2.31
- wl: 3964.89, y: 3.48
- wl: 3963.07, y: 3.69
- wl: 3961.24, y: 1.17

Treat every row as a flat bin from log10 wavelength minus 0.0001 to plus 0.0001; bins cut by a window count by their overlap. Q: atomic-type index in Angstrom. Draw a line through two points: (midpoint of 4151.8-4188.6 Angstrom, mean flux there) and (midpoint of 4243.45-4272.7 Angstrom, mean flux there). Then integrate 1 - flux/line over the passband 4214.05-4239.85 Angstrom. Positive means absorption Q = 8.5 Angstrom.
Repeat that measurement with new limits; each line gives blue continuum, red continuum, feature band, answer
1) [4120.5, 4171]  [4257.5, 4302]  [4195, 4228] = 4.9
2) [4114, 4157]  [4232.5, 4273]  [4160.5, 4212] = -4.4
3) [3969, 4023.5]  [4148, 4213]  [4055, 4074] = 1.3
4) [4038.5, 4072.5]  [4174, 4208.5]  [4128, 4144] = 0.3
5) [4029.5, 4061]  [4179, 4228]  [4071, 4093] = -4.7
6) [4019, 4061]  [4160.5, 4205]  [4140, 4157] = 0.8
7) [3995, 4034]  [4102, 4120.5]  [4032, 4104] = 2.6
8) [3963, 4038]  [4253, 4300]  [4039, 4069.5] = -4.2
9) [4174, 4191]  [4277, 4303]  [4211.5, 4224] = 1.8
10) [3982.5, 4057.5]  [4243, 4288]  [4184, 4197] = -2.8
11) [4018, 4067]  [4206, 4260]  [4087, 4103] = -4.3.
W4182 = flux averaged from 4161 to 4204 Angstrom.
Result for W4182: 13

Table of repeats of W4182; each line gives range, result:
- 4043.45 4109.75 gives 11.2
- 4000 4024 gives 10.4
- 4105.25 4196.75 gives 13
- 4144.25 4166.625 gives 13.5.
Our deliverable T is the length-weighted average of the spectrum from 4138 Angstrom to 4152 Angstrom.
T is 11.6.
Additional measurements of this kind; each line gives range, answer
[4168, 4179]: 12.4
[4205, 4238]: 9.75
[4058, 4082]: 9.99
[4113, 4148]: 12.3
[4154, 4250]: 12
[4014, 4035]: 9.66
